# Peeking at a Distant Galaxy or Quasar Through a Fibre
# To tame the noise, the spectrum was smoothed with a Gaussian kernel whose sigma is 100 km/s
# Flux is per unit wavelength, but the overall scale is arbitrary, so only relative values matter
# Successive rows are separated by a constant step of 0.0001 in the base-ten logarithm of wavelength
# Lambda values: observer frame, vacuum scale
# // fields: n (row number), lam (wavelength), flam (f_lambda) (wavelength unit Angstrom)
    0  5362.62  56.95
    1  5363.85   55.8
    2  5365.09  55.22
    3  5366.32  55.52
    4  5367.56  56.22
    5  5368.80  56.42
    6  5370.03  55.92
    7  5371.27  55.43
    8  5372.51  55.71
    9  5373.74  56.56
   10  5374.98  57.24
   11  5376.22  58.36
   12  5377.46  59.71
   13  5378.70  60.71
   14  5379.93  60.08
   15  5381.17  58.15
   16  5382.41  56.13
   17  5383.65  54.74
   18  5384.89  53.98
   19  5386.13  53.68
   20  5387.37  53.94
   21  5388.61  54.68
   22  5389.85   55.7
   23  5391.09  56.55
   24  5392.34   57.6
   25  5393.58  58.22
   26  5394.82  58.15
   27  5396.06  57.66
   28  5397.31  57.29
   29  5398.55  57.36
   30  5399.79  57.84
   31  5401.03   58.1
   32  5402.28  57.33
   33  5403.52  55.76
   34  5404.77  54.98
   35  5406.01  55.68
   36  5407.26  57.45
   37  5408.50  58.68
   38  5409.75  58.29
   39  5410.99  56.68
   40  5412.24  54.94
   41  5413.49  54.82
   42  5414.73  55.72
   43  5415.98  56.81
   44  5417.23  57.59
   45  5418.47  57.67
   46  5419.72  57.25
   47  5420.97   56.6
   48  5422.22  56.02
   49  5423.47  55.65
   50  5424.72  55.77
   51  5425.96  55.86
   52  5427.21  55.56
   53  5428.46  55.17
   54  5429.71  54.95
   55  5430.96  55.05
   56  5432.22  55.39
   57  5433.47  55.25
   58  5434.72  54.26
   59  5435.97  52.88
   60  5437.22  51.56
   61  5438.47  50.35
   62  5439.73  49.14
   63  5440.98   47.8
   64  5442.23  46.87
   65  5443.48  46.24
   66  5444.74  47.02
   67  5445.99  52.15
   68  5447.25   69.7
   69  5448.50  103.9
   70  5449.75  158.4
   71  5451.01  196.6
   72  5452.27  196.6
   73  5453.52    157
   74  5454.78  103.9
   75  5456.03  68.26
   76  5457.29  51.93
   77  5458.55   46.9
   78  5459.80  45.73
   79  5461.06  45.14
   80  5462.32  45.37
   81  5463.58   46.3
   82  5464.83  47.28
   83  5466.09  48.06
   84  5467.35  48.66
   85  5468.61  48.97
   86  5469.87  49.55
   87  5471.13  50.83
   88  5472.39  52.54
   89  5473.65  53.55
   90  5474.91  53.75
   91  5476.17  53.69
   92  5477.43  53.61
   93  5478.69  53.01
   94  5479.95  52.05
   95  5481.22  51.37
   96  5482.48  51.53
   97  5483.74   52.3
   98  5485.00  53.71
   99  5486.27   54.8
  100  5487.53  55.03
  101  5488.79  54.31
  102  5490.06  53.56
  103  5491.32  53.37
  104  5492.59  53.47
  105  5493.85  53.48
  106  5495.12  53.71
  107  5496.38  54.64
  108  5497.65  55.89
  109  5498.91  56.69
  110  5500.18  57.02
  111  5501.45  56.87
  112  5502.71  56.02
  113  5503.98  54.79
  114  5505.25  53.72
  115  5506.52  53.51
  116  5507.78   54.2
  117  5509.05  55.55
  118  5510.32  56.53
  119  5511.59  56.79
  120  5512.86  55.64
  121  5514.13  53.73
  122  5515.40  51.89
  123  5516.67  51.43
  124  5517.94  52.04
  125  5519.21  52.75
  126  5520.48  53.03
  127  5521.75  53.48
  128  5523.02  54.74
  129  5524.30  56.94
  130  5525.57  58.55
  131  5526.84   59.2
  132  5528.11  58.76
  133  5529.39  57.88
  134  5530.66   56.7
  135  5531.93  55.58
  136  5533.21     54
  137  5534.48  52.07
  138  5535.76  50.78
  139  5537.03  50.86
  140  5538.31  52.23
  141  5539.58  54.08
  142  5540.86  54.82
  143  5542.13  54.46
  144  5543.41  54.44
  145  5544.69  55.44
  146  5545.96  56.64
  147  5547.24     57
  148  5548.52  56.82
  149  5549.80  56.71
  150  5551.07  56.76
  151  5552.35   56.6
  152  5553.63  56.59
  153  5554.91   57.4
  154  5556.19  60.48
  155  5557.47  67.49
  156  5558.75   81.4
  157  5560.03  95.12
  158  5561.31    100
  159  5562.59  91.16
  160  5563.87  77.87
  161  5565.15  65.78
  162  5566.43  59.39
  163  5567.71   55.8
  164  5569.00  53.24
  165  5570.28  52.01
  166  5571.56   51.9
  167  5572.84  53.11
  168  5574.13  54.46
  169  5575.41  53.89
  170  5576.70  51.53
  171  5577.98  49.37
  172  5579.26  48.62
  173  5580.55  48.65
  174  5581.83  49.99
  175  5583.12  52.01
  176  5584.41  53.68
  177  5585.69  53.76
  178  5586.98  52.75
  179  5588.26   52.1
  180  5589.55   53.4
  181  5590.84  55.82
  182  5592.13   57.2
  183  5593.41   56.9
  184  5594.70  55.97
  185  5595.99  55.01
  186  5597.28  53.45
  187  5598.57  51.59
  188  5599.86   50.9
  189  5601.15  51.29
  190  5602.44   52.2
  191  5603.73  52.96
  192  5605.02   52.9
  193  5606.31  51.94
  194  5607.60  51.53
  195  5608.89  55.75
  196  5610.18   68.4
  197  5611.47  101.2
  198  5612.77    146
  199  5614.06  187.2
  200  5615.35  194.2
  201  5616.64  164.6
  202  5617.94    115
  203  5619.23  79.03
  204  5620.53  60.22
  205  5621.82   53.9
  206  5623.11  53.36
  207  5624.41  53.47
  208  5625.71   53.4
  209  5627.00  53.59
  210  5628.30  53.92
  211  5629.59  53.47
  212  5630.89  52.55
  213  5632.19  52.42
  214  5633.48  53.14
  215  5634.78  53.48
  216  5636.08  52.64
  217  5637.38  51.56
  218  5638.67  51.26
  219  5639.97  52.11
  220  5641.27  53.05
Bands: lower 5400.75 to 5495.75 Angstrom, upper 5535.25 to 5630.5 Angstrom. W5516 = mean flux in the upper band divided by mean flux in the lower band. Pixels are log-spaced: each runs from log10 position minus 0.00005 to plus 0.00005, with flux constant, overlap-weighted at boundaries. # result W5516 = 1.06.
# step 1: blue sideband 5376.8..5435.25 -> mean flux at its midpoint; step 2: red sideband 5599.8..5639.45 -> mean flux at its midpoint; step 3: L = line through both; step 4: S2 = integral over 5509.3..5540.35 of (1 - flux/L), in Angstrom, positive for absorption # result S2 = 5.40 Angstrom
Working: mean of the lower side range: 56.5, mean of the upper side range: 73.7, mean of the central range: 54.6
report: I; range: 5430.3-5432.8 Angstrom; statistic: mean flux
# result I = 55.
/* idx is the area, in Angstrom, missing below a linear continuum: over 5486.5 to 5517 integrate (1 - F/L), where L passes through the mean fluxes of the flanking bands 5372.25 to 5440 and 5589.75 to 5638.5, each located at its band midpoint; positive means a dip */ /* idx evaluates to 3.9 Angstrom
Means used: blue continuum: 56.2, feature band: 54.7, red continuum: 70.3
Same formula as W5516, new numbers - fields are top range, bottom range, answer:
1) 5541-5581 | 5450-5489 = 0.91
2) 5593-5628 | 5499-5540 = 1.40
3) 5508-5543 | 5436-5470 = 0.75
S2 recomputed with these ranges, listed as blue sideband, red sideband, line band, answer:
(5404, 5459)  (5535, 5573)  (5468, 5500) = 5.95 Angstrom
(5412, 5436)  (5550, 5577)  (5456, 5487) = 4.15 Angstrom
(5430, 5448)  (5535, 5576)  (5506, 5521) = 1.07 Angstrom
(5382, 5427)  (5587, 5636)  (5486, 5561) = 9.04 Angstrom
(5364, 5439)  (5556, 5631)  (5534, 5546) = 2.06 Angstrom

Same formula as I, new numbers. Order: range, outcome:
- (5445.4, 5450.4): 96.7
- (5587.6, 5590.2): 52.8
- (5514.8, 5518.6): 51.8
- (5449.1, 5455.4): 162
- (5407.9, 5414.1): 56.6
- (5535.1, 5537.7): 50.7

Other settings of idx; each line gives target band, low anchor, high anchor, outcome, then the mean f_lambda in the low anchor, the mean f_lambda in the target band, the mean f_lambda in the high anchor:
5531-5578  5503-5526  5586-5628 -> 1.8 Angstrom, 54.4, 60.1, 73.1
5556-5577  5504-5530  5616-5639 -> -2.6 Angstrom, 55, 66.5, 64.6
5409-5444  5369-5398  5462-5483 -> -0.3 Angstrom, 56.8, 54.3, 50.7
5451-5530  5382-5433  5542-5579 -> -0.1 Angstrom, 56.3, 59.2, 61.8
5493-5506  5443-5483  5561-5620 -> 2.8 Angstrom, 70.4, 55.2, 69.3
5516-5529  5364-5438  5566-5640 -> 1.3 Angstrom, 56.3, 55.1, 64.2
